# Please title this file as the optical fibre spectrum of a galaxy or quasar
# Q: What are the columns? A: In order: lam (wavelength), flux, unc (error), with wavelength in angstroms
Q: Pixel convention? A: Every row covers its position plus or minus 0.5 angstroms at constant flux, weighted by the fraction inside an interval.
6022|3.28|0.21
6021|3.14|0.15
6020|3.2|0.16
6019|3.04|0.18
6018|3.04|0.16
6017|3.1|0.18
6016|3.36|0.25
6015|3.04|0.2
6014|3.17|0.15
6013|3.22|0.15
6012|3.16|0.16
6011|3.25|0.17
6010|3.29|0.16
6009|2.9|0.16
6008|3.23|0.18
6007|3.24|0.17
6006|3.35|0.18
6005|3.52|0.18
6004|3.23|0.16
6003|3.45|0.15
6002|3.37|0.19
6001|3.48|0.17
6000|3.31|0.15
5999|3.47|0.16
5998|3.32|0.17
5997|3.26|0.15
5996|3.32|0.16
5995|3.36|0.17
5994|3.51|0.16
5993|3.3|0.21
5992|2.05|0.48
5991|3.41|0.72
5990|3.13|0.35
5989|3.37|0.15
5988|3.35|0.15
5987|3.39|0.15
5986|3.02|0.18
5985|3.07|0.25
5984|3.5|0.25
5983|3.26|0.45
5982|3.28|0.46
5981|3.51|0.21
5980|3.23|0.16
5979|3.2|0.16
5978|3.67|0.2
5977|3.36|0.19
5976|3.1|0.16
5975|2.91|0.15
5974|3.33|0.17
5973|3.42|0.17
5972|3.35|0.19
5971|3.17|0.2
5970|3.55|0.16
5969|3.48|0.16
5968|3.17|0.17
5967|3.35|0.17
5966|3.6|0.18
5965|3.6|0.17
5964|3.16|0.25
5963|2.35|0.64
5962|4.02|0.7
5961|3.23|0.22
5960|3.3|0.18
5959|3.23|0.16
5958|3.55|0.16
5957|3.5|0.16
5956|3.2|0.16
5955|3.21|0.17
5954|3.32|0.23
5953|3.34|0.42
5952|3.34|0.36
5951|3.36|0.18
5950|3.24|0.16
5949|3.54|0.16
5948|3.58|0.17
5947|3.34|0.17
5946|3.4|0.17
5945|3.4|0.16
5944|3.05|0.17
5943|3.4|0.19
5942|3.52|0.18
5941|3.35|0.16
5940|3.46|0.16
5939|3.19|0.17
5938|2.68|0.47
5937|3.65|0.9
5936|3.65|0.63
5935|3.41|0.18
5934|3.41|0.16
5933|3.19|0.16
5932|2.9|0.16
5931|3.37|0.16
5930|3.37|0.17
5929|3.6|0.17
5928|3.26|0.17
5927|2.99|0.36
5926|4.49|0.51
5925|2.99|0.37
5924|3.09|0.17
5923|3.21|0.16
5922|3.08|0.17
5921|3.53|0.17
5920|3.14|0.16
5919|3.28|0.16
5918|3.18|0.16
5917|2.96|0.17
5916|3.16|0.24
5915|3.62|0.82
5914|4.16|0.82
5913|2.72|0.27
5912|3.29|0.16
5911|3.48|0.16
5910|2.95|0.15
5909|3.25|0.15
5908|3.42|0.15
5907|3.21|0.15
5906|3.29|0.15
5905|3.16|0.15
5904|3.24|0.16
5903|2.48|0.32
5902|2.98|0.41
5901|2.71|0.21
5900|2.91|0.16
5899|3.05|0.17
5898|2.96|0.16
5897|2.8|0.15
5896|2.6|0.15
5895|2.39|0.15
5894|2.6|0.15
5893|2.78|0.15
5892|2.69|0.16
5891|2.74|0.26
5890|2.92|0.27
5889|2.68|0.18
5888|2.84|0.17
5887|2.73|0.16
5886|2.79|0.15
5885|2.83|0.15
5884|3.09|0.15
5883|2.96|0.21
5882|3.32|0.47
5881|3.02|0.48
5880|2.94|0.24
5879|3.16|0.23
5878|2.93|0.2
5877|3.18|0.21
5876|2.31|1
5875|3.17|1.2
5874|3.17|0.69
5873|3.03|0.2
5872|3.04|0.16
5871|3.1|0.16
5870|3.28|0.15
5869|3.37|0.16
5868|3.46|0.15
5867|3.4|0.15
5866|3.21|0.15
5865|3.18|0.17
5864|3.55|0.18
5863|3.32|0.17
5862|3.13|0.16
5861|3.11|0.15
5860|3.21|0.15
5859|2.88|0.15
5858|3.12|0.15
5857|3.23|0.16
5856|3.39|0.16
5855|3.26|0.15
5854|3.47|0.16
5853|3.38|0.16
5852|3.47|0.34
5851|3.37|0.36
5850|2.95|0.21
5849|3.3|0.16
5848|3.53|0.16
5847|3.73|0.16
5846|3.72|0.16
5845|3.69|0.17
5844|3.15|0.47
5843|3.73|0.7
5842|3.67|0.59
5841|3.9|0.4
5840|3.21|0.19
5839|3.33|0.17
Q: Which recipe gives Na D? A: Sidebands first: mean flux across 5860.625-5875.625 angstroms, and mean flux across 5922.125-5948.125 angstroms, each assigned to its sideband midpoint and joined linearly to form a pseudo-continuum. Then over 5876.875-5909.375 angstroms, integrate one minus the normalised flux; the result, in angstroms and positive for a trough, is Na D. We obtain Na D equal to 3.4 angstroms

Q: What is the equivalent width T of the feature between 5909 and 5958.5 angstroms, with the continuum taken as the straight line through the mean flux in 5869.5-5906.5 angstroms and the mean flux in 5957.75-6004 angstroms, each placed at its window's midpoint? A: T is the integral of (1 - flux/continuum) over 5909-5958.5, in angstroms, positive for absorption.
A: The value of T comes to -3.58 angstroms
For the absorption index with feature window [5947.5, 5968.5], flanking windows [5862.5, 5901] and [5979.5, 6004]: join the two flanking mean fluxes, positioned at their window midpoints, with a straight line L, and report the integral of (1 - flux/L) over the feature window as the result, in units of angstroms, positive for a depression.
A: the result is -1.0 angstroms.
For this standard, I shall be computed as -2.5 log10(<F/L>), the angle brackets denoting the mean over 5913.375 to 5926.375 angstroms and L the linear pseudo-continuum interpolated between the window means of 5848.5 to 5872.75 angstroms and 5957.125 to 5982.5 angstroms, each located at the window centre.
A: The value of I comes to -0.02 mag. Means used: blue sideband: 3.26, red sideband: 3.33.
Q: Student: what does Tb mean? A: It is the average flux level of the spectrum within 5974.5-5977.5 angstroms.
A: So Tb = 3.12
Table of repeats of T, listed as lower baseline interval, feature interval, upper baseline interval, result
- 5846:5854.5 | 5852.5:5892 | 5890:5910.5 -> 1.27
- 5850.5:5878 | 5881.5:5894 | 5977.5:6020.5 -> 1.41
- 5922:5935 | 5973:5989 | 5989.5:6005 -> -0.01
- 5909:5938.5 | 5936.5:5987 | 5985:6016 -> -0.71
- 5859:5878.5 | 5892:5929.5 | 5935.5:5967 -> 1.46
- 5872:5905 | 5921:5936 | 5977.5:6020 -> -1.56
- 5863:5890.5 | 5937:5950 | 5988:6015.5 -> -0.70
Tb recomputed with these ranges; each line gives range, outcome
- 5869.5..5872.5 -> 3.14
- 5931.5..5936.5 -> 3.31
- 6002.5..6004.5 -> 3.34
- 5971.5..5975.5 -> 3.25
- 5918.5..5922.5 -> 3.26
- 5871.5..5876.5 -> 2.94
